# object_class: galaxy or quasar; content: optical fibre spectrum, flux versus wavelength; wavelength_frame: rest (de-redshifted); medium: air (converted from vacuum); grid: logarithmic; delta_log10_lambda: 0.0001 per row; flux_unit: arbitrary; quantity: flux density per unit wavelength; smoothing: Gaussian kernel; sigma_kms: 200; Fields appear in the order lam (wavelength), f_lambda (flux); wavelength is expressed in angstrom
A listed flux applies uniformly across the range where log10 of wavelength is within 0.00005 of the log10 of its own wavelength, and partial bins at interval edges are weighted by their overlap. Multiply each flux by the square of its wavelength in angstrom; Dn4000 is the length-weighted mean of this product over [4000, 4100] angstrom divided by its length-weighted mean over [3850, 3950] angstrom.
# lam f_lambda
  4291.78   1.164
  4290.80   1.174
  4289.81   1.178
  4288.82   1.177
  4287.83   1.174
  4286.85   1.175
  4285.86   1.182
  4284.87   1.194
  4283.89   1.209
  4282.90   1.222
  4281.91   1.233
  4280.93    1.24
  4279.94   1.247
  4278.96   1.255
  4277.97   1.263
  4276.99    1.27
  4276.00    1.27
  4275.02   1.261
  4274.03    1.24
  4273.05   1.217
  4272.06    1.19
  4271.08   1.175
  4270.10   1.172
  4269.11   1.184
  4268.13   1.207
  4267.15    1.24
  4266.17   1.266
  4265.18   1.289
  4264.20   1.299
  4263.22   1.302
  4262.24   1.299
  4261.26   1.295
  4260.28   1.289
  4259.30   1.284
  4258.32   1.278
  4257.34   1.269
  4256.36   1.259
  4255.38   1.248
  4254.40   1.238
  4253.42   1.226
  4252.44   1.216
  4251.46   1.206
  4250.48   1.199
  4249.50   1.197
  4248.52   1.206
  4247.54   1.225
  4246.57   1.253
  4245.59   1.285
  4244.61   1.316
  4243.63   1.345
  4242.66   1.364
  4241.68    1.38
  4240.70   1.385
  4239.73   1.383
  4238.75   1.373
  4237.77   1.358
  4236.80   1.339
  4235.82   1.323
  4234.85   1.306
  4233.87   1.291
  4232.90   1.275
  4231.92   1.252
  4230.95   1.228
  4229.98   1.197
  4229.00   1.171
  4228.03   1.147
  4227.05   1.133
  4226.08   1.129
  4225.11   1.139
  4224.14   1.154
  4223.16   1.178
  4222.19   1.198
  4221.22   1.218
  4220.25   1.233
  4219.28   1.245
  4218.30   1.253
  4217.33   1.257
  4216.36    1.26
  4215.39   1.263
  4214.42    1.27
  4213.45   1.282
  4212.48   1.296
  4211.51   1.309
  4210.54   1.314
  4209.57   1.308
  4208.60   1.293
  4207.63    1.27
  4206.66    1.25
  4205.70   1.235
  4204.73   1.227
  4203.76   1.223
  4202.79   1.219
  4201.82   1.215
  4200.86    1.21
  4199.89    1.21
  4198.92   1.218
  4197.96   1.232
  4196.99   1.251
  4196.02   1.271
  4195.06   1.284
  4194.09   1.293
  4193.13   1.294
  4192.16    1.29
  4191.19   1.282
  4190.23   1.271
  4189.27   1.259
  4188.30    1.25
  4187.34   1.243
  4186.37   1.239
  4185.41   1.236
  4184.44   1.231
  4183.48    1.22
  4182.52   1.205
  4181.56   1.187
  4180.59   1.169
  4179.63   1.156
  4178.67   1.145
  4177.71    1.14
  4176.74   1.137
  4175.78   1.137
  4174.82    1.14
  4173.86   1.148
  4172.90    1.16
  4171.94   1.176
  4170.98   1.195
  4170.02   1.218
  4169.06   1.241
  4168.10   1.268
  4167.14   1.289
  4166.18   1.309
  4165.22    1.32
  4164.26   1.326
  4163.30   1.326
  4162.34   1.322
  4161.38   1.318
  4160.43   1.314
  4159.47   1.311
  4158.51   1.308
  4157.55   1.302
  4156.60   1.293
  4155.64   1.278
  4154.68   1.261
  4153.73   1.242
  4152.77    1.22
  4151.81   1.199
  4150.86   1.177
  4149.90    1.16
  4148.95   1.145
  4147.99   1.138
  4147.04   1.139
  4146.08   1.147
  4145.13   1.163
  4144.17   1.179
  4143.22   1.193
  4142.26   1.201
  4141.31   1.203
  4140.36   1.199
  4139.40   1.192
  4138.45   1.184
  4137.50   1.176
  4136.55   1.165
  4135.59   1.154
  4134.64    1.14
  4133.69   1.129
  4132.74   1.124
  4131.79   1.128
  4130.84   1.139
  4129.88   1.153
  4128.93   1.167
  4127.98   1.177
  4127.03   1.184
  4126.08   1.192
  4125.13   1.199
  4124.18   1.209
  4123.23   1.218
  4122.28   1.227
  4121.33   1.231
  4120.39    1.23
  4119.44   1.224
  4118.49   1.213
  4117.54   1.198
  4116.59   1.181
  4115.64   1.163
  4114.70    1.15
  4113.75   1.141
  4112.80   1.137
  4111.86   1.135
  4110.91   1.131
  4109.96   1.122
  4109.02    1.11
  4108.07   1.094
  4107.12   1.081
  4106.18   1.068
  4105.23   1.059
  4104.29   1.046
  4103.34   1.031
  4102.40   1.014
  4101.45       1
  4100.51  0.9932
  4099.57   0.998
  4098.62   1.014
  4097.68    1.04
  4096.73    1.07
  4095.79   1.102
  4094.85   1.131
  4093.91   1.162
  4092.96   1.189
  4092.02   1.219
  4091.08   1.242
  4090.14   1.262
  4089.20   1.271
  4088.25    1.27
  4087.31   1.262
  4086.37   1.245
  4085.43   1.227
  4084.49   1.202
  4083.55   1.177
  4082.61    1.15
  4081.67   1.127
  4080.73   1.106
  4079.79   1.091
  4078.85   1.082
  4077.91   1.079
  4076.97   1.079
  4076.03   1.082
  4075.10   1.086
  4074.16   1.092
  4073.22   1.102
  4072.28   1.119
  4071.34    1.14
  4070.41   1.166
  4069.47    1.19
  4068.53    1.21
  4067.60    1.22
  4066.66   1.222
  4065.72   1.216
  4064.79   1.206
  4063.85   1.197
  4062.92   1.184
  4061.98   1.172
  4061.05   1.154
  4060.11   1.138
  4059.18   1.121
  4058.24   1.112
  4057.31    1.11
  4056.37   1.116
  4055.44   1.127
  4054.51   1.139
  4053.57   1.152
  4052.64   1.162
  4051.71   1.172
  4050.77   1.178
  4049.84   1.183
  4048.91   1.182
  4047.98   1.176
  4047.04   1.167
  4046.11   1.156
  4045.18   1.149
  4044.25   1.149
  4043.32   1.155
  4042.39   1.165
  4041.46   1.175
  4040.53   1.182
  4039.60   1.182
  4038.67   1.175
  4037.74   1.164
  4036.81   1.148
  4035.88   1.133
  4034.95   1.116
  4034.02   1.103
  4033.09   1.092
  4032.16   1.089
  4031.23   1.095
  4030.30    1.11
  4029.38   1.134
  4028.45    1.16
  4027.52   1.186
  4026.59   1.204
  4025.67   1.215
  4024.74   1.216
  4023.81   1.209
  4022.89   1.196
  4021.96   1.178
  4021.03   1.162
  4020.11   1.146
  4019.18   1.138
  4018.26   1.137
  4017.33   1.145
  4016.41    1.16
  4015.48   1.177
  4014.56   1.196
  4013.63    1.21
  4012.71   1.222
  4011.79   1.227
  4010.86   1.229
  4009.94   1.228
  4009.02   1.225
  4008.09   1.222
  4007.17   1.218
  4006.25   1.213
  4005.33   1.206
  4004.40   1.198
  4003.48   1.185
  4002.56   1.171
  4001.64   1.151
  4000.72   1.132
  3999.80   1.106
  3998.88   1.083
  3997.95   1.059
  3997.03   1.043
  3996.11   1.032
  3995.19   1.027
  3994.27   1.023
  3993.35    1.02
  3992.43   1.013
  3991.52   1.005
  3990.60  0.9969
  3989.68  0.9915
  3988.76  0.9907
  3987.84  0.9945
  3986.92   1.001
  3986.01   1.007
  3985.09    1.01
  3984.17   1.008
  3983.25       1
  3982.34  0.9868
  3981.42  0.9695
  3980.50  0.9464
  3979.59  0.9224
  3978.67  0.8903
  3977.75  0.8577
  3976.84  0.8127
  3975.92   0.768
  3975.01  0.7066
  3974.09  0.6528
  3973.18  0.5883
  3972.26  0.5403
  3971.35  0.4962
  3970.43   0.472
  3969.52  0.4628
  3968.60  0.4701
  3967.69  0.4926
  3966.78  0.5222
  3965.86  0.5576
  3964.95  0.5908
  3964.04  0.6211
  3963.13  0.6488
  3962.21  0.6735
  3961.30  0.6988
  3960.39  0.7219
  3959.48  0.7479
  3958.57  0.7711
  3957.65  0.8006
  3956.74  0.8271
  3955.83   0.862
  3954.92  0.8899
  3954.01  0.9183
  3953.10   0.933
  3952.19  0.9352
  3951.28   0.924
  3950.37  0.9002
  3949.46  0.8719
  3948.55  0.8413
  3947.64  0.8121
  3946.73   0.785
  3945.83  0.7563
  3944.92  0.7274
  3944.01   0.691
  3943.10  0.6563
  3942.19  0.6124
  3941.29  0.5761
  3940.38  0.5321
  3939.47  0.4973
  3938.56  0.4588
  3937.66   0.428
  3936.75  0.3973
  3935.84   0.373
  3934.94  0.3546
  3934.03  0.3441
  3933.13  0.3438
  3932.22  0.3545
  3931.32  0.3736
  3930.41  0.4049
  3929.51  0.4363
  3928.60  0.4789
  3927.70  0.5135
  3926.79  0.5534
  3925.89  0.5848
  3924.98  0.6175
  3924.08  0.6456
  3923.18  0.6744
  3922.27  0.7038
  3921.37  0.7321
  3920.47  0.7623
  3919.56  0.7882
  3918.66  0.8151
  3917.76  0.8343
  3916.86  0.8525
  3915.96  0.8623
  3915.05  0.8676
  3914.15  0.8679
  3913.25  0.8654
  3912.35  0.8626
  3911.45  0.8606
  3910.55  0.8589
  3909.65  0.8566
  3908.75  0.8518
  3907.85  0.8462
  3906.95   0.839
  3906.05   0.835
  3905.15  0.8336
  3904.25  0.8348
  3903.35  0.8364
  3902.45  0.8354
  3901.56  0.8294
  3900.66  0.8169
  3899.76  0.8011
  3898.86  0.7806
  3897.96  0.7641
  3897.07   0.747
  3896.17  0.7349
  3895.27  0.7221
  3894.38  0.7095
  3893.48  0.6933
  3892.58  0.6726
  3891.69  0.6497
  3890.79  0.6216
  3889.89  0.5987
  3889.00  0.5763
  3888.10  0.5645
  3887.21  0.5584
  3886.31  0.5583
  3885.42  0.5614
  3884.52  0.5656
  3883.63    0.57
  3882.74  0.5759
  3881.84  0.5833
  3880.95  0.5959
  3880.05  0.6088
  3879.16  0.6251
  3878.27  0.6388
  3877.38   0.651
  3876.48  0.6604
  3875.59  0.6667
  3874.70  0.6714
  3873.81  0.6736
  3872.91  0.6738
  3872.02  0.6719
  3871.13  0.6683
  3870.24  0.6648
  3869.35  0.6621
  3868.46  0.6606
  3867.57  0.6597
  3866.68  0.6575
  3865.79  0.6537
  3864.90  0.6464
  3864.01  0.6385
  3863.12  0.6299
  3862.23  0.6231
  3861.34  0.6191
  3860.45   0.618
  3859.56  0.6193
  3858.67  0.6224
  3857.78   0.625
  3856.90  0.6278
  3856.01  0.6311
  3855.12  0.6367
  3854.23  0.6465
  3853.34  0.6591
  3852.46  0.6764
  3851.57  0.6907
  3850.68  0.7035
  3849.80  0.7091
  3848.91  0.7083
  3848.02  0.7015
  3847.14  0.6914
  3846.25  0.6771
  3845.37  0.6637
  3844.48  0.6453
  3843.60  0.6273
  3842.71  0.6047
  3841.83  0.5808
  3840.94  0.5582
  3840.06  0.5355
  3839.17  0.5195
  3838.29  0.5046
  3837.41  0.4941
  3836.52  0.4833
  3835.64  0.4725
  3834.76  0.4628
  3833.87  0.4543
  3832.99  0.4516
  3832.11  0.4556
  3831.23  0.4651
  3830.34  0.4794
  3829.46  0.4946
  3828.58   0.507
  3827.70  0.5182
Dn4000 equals 1.9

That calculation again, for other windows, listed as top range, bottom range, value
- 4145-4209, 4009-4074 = 1.13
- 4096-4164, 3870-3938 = 1.96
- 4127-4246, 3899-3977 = 2.03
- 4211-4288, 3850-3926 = 2.13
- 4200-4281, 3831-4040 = 1.82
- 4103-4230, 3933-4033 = 1.45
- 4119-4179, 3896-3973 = 1.95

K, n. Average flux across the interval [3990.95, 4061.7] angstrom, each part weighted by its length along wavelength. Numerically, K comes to 1.15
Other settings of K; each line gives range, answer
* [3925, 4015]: 0.817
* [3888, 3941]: 0.674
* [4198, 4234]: 1.23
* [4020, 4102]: 1.15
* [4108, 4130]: 1.18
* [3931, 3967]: 0.661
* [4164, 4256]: 1.24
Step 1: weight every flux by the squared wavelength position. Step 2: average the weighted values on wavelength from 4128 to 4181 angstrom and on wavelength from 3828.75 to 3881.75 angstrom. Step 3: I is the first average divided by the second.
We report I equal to 2.29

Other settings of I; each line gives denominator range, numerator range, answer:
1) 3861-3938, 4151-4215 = 2.16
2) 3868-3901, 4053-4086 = 1.92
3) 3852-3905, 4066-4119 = 1.90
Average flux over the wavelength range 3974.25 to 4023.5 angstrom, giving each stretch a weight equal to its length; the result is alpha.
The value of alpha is 1.07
